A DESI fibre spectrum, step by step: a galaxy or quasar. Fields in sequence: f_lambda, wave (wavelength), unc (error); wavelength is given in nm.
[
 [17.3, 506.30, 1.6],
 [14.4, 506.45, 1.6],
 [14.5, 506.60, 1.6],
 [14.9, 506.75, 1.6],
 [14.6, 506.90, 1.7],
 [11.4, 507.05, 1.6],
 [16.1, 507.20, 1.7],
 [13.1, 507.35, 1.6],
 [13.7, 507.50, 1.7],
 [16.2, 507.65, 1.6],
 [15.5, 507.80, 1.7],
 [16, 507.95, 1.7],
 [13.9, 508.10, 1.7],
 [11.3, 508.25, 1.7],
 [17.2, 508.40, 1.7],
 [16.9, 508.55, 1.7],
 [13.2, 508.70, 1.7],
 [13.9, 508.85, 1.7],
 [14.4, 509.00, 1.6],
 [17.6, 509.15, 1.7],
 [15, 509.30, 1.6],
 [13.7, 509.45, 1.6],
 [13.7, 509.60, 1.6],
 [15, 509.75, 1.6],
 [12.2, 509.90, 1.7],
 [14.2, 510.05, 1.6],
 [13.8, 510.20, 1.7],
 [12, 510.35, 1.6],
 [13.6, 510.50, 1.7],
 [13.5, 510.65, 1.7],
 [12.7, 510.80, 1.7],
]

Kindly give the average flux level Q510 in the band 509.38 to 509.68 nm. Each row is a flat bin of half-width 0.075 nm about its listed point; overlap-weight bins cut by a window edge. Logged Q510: 13.7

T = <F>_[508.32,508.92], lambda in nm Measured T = 15.3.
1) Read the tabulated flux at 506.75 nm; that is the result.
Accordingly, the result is 14.9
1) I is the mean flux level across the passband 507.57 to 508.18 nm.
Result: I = 15.4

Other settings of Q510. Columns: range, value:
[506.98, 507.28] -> 13.8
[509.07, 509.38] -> 16.2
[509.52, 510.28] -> 13.8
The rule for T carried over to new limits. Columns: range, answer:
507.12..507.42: 14.6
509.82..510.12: 13.2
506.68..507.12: 13.6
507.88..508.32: 13.7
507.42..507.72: 14.9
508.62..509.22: 14.8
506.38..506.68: 14.5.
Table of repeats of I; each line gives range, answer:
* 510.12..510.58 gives 13.1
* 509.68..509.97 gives 13.6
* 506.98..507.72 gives 14.1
